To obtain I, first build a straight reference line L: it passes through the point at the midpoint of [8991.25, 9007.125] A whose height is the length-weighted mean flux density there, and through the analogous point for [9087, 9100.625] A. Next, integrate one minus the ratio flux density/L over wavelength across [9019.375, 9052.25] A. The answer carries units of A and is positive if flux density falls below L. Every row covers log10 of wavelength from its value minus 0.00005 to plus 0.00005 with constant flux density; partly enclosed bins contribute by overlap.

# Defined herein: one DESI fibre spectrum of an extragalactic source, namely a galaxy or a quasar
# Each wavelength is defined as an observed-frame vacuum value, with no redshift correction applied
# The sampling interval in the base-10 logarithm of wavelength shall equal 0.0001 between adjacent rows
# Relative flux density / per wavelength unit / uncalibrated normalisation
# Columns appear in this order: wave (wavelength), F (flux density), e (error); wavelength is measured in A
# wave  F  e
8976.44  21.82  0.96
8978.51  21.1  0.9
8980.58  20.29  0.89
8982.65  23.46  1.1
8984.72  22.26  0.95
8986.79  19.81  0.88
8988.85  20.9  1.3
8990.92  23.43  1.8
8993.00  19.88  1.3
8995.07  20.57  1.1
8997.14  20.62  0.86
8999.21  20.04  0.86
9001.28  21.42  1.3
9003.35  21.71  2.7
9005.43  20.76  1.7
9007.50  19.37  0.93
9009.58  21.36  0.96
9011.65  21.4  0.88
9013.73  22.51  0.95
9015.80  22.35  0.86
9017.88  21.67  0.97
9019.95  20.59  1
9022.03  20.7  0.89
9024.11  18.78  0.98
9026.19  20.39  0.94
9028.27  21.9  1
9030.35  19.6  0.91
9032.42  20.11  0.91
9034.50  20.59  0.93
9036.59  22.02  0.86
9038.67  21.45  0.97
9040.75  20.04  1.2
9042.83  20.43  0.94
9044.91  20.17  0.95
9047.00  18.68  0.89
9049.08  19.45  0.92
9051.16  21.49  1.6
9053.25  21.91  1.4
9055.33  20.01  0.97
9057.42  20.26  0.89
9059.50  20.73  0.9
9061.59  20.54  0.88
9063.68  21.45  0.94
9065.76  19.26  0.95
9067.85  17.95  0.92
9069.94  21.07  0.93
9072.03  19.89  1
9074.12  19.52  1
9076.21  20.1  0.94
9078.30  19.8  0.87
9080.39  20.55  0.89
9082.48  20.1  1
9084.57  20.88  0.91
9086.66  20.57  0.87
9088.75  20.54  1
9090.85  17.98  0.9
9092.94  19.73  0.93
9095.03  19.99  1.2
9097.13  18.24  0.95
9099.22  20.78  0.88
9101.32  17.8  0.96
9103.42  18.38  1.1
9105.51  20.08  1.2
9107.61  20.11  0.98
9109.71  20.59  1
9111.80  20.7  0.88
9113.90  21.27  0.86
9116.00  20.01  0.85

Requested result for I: -0.2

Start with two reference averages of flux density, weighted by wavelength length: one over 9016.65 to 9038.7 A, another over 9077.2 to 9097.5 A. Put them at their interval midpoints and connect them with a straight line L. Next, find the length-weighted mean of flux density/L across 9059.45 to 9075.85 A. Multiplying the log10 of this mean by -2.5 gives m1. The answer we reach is 0.01 mag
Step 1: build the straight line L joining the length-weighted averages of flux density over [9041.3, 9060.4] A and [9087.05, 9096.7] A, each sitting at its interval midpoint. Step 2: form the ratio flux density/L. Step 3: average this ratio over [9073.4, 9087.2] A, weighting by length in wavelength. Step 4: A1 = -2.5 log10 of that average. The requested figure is -0.03 mag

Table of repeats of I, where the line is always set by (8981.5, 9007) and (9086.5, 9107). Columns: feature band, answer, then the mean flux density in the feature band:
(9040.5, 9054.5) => -0.05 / 20.3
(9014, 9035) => -0.08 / 20.7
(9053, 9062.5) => -0.25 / 20.6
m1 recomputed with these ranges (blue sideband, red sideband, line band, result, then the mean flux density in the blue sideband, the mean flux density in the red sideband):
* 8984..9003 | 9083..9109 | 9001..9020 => -0.030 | 21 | 19.6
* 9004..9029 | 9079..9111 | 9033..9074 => 0.002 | 21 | 19.8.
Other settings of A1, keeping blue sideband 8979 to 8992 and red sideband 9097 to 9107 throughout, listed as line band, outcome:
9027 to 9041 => -0.01 mag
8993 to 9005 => 0.03 mag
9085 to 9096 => -0.02 mag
